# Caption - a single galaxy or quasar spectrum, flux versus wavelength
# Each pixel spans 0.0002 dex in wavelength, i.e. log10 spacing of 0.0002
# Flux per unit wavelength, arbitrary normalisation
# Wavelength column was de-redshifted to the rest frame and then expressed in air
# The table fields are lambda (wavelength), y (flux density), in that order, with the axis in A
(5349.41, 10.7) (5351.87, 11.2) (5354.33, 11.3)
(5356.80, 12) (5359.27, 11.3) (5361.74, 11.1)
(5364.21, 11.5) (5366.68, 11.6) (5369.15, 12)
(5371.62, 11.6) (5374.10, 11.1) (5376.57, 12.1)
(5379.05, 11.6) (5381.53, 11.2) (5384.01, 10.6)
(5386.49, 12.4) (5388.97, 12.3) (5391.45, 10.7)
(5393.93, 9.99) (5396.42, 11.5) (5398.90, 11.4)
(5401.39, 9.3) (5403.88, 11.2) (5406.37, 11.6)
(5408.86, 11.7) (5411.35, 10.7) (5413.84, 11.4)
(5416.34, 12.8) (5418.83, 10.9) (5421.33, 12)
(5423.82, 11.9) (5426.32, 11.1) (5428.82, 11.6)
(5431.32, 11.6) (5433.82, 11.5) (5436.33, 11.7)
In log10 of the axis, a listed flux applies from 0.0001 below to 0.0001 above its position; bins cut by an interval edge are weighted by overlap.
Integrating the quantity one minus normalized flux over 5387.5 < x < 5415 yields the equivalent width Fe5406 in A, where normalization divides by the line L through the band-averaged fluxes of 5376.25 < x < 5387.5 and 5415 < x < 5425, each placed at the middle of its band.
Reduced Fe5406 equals 1.5 A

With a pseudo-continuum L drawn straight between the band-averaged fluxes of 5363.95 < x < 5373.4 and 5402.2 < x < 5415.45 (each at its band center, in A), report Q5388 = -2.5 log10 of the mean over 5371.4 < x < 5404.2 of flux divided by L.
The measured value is 0.03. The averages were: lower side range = 11.7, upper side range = 11.3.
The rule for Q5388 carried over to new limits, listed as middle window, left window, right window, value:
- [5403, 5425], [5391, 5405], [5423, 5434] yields -0.044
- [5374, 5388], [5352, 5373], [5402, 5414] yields -0.014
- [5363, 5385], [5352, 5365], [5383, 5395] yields -0.016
